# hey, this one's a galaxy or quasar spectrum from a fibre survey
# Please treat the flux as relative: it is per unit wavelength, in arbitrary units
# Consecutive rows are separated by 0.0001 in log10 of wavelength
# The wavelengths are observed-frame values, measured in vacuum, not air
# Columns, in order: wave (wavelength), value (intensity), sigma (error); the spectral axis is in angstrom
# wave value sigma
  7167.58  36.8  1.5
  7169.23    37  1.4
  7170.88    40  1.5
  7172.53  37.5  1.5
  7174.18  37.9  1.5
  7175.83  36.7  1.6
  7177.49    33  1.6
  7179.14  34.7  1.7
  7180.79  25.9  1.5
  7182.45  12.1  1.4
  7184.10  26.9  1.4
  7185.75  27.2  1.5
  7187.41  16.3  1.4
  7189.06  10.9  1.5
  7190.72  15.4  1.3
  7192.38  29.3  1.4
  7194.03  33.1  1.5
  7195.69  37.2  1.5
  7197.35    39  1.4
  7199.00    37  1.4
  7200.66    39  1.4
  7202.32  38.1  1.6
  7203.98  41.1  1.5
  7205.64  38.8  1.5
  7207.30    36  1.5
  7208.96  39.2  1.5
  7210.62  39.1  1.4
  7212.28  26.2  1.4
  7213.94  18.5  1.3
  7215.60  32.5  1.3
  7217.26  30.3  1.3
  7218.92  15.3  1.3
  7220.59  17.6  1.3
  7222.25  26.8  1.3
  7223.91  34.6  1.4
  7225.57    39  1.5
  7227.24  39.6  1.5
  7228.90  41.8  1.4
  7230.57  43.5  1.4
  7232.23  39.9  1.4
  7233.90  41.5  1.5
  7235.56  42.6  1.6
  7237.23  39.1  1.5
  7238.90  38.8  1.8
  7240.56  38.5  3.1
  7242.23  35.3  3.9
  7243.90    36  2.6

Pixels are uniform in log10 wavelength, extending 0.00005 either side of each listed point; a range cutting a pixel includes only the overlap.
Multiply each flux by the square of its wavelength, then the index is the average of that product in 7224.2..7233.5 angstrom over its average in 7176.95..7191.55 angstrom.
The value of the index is 1.84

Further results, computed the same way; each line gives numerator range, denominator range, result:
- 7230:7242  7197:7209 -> 1.06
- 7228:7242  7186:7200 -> 1.49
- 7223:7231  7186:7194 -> 1.97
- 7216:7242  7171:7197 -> 1.27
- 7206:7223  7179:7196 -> 1.21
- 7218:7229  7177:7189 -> 1.26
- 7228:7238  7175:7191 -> 1.74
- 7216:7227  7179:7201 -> 1.05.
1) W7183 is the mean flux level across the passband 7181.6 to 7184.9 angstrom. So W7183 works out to 19.5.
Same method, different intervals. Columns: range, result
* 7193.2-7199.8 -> 36.6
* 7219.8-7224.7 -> 26.4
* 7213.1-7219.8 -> 24.1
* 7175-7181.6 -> 32.6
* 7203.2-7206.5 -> 39.9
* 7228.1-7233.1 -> 41.7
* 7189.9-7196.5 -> 28.7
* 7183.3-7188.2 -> 23.5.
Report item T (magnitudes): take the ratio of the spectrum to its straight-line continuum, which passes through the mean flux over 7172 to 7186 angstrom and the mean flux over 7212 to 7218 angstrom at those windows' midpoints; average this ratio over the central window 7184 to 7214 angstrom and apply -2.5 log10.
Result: -0.115 mag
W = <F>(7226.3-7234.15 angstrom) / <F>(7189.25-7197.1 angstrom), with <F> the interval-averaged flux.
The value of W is 1.5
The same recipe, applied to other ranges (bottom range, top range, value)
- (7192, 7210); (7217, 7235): 0.91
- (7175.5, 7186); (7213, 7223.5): 0.87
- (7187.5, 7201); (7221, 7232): 1.27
